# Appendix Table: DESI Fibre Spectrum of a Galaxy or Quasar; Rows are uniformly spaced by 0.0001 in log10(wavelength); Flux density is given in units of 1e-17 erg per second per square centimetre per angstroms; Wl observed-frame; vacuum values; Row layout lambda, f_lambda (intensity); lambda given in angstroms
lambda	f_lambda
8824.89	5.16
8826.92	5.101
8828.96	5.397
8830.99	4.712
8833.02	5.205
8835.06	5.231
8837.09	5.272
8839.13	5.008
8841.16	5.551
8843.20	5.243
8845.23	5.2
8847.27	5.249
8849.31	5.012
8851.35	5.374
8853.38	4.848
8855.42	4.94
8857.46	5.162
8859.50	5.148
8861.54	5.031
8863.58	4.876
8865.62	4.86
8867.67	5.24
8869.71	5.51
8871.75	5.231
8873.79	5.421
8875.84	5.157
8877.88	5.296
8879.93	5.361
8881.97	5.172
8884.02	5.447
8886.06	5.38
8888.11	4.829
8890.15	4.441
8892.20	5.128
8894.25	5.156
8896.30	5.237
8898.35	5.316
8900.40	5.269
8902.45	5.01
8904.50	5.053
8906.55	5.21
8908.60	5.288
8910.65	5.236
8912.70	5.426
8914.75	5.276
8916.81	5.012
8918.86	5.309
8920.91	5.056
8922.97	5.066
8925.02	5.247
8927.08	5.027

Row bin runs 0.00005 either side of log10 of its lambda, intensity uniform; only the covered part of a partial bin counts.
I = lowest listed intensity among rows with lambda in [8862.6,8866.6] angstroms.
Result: 4.86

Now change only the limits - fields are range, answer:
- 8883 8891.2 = 4.441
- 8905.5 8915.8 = 5.21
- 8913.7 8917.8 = 5.012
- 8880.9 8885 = 5.172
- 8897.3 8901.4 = 5.269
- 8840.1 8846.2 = 5.2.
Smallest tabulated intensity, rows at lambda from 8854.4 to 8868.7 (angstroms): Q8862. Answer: 4.86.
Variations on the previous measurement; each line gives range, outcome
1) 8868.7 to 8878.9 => 5.157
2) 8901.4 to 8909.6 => 5.01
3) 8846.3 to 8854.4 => 4.848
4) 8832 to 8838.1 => 5.205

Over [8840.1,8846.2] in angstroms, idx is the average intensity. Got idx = 5.34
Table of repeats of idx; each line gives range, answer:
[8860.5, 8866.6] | 4.93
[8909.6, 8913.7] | 5.33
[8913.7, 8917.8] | 5.14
